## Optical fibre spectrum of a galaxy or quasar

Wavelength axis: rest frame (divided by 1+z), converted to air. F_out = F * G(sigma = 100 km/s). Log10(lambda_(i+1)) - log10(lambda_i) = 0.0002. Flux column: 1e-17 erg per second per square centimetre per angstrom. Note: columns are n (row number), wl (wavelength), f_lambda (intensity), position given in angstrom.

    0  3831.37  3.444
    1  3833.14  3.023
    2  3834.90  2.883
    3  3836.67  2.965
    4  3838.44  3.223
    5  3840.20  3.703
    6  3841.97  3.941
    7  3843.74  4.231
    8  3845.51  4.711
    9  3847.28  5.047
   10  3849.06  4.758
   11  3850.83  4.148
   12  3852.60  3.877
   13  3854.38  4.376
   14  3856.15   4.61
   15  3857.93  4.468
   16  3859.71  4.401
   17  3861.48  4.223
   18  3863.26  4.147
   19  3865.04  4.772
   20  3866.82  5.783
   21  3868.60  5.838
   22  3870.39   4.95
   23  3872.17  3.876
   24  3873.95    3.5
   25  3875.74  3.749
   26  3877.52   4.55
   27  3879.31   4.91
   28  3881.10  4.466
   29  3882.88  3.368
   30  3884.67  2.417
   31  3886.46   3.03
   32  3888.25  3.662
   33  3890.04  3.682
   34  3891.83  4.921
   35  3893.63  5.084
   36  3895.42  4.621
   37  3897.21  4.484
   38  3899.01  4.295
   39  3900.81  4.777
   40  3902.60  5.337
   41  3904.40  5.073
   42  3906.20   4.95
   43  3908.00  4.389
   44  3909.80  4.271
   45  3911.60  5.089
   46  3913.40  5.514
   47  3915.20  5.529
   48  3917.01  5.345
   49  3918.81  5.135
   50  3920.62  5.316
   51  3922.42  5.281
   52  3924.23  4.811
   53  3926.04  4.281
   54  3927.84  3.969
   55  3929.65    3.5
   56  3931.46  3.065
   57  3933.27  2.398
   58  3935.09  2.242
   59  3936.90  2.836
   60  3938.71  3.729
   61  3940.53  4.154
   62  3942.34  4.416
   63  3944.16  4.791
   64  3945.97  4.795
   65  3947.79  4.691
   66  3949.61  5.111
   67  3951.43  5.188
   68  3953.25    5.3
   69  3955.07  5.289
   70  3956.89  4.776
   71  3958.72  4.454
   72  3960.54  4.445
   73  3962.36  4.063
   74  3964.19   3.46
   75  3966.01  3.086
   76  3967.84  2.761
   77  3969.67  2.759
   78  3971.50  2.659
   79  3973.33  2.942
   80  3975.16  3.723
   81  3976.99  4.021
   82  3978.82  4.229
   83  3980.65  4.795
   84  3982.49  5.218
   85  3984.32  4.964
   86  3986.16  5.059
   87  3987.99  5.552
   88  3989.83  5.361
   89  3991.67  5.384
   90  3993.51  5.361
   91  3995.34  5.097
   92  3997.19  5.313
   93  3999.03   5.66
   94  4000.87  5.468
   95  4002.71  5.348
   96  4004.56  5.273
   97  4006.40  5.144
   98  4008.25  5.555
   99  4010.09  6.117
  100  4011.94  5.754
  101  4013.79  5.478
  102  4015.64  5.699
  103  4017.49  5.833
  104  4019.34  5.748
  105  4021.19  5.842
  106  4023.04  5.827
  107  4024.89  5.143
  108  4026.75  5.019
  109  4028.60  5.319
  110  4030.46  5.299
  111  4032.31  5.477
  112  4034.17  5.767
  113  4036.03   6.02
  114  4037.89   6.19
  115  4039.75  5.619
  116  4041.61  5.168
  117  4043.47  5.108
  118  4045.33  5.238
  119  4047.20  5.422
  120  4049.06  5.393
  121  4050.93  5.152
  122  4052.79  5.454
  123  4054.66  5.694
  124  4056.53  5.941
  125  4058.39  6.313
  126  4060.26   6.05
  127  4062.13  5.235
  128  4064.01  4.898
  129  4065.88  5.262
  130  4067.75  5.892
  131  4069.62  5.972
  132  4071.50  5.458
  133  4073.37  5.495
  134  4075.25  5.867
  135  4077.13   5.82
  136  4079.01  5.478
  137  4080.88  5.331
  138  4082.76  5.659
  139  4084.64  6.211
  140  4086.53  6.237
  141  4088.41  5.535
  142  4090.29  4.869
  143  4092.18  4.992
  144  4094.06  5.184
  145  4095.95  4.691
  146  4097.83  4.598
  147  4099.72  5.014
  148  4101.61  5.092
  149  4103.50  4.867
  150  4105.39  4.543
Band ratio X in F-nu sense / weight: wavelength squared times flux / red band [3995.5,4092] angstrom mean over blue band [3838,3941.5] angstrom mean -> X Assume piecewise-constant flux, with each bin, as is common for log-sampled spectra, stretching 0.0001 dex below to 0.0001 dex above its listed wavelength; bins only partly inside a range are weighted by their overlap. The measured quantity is 1.39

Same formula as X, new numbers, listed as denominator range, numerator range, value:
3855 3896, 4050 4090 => 1.45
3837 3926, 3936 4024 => 1.12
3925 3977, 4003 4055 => 1.48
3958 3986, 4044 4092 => 1.51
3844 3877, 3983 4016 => 1.29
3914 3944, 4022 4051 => 1.39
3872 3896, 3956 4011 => 1.22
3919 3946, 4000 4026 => 1.46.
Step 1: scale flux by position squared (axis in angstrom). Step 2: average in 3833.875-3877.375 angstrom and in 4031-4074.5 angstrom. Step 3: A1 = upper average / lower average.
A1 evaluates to 1.44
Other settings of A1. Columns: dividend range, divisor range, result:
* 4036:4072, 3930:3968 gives 1.44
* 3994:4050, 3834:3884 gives 1.40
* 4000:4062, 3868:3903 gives 1.41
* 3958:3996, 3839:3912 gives 1.02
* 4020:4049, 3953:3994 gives 1.32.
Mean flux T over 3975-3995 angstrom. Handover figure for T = 4.93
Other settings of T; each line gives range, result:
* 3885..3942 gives 4.33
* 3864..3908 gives 4.42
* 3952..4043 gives 4.98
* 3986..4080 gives 5.53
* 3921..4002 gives 4.34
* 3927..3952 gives 3.9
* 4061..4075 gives 5.49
